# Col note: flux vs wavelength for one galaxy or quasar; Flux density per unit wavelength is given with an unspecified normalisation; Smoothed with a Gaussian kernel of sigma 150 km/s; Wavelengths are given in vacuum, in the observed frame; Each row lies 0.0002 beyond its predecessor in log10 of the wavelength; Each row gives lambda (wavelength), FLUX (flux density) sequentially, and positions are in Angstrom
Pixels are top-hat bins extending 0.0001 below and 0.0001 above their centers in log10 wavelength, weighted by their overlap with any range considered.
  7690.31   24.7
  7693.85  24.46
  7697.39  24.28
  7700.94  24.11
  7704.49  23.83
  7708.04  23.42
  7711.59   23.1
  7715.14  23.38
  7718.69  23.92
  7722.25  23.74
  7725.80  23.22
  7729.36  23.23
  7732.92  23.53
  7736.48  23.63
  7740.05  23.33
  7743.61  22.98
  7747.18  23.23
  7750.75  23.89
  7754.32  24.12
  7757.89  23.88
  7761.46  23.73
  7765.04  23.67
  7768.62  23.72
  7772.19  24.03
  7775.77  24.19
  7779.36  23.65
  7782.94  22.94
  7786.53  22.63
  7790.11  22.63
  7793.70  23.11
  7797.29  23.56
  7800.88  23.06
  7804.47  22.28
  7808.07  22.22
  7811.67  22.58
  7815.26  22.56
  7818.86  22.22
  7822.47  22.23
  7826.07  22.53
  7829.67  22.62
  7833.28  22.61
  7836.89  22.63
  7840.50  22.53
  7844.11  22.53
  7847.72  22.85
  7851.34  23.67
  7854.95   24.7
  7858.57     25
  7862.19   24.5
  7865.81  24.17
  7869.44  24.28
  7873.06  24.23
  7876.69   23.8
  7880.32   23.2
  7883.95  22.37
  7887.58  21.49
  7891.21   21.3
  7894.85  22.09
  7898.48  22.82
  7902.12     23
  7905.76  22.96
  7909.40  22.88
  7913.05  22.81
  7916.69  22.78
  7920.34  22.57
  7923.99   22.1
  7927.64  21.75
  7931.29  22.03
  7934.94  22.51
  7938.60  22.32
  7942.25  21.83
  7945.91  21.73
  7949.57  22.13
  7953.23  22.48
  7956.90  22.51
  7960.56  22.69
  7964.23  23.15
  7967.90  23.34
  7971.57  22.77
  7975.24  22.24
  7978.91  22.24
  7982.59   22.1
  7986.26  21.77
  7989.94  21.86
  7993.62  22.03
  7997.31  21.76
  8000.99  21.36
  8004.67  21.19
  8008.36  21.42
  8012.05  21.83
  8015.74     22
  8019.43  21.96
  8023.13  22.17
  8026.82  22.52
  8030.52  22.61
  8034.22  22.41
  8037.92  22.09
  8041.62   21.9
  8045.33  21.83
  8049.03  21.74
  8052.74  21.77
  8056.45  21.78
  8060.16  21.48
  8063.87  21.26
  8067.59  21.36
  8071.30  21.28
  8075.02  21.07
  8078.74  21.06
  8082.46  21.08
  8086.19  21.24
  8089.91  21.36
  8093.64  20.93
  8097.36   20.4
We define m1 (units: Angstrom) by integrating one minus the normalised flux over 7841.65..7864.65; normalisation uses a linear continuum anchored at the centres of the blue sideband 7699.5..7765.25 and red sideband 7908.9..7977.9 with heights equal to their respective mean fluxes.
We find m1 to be -0.9 Angstrom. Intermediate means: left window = 23.6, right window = 22.4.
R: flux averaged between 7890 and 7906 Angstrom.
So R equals 22.4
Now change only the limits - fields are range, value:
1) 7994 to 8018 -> 21.6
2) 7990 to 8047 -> 21.9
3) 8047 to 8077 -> 21.5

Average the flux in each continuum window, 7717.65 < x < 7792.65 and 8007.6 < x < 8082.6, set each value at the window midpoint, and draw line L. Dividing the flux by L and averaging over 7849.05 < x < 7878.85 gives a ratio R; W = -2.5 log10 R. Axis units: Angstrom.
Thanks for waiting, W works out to -0.06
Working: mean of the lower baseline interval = 23.5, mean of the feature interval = 24.3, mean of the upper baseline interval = 21.8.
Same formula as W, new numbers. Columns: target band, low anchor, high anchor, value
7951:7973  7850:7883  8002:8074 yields 0.00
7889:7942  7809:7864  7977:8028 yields 0.00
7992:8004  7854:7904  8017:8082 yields 0.03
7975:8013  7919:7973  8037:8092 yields 0.01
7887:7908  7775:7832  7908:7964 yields 0.01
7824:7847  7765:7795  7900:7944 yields 0.02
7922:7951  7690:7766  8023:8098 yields 0.02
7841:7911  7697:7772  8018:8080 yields -0.02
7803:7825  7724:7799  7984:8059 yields 0.04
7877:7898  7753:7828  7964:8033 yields 0.02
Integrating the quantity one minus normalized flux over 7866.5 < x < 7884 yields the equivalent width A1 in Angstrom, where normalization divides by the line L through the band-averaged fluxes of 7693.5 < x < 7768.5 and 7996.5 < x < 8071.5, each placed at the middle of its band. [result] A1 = -0.7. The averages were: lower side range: 23.6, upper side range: 21.8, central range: 23.7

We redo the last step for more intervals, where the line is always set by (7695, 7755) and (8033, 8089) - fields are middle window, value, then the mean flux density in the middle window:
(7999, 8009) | 0.26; 21.3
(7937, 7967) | -0.25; 22.4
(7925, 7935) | 0.14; 22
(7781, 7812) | 0.48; 22.8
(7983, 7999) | 0.07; 21.9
